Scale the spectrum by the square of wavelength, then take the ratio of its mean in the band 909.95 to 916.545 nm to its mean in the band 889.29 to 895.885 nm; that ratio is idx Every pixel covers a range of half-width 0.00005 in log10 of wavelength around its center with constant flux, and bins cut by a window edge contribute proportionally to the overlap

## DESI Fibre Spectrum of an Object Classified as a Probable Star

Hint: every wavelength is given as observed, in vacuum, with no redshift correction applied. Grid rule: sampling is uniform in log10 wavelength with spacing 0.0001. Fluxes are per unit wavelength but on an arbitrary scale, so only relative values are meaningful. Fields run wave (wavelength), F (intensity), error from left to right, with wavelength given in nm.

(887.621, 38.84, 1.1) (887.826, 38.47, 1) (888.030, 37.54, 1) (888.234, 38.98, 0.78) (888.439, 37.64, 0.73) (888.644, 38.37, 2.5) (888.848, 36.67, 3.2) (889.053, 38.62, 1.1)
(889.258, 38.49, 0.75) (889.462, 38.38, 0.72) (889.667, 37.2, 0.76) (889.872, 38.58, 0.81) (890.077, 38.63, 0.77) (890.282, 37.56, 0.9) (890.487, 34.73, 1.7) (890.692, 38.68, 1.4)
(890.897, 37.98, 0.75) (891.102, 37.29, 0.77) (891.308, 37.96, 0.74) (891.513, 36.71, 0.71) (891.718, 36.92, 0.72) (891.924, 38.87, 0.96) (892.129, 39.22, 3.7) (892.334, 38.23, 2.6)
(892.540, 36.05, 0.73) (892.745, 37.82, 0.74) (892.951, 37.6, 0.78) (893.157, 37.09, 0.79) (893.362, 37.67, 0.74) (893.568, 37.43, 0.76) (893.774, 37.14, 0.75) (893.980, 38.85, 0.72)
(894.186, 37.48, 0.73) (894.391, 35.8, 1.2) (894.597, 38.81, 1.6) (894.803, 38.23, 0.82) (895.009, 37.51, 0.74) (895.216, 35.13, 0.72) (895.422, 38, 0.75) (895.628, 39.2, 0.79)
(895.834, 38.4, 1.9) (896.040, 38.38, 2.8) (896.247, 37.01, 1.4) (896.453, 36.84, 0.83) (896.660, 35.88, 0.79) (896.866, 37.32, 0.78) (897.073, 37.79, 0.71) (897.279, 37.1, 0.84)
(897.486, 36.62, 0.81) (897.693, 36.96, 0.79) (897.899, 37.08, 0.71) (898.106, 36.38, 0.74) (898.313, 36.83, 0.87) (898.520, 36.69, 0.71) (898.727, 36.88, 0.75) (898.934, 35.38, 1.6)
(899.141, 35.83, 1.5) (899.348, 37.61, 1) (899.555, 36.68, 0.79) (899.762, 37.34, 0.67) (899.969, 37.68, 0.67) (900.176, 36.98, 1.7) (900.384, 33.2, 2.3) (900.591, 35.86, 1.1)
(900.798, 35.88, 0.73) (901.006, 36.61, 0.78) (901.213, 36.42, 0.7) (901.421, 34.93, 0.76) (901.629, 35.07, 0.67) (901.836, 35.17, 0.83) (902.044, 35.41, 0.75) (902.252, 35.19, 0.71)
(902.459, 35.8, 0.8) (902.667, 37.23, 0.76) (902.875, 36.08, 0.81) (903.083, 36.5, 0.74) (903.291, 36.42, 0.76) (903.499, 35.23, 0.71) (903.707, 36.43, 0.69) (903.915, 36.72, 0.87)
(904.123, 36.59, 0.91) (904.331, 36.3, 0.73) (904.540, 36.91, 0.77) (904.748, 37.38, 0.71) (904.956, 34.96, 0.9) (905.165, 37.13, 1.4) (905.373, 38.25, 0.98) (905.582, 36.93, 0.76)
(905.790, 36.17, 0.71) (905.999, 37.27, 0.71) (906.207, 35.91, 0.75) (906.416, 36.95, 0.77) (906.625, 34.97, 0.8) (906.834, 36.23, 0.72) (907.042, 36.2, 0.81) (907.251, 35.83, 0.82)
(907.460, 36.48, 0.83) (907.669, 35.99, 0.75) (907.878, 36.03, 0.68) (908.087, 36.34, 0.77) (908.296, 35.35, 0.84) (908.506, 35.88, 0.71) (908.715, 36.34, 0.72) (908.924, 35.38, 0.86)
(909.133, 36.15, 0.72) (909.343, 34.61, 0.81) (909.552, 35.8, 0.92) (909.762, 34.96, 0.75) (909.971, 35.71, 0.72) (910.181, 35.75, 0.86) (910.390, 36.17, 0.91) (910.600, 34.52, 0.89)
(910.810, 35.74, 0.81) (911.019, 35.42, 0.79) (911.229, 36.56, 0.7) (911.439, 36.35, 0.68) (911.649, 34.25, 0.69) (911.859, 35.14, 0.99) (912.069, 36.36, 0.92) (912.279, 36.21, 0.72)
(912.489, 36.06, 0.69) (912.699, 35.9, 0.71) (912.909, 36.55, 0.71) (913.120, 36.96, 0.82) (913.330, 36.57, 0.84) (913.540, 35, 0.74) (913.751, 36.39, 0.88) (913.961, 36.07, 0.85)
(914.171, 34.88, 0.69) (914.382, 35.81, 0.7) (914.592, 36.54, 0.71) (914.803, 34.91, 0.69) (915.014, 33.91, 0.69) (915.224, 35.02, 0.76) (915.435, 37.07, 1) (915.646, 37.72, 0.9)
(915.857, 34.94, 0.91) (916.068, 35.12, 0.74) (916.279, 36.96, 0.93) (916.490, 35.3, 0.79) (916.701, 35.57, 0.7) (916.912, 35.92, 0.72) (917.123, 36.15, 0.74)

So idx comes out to 1.0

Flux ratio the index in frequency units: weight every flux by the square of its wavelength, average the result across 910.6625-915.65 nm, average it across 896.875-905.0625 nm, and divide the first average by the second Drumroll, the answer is 1.01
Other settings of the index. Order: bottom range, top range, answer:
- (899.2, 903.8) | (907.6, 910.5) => 1.01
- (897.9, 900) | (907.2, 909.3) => 1.00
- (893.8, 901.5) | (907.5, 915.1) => 1.00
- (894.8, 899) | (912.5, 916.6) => 1.01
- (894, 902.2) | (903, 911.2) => 1.00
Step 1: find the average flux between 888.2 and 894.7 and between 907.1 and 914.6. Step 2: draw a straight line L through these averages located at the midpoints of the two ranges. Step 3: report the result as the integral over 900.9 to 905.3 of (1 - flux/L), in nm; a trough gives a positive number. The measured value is 0.05 nm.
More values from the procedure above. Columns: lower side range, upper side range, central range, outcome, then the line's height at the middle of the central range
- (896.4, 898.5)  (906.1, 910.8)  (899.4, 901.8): 0.03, 36.6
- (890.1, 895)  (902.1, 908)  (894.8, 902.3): 0.08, 37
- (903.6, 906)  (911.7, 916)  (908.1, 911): 0.06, 36.3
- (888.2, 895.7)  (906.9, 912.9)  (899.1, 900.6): 0.02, 36.9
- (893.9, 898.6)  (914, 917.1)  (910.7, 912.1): 0.02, 36.1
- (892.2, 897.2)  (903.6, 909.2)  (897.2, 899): 0.02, 37.2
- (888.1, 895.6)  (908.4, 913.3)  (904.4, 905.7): -0.02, 36.4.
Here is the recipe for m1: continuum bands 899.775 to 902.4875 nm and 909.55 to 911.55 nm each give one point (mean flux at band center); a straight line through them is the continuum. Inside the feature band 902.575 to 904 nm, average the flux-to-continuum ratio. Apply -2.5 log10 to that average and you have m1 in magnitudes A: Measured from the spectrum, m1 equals -0.018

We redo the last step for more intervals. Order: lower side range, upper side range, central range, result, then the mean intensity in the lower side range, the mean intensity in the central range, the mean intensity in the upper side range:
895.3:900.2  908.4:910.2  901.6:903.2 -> 0.020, 37.1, 35.9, 35.6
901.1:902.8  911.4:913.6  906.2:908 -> -0.008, 35.7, 36.1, 35.9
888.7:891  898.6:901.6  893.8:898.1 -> -0.016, 37.8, 37.4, 36.2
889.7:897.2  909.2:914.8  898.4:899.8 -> 0.012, 37.6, 36.6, 35.8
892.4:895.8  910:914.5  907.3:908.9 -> 0.006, 37.5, 36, 35.8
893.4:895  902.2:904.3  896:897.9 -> 0.006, 37.7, 37.1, 36.3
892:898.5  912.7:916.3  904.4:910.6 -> 0.010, 37.4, 36.1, 35.9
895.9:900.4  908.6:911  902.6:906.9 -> -0.011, 36.8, 36.5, 35.6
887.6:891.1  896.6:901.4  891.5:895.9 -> -0.010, 37.9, 37.7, 36.5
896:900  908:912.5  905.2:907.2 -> -0.015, 36.9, 36.6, 35.7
